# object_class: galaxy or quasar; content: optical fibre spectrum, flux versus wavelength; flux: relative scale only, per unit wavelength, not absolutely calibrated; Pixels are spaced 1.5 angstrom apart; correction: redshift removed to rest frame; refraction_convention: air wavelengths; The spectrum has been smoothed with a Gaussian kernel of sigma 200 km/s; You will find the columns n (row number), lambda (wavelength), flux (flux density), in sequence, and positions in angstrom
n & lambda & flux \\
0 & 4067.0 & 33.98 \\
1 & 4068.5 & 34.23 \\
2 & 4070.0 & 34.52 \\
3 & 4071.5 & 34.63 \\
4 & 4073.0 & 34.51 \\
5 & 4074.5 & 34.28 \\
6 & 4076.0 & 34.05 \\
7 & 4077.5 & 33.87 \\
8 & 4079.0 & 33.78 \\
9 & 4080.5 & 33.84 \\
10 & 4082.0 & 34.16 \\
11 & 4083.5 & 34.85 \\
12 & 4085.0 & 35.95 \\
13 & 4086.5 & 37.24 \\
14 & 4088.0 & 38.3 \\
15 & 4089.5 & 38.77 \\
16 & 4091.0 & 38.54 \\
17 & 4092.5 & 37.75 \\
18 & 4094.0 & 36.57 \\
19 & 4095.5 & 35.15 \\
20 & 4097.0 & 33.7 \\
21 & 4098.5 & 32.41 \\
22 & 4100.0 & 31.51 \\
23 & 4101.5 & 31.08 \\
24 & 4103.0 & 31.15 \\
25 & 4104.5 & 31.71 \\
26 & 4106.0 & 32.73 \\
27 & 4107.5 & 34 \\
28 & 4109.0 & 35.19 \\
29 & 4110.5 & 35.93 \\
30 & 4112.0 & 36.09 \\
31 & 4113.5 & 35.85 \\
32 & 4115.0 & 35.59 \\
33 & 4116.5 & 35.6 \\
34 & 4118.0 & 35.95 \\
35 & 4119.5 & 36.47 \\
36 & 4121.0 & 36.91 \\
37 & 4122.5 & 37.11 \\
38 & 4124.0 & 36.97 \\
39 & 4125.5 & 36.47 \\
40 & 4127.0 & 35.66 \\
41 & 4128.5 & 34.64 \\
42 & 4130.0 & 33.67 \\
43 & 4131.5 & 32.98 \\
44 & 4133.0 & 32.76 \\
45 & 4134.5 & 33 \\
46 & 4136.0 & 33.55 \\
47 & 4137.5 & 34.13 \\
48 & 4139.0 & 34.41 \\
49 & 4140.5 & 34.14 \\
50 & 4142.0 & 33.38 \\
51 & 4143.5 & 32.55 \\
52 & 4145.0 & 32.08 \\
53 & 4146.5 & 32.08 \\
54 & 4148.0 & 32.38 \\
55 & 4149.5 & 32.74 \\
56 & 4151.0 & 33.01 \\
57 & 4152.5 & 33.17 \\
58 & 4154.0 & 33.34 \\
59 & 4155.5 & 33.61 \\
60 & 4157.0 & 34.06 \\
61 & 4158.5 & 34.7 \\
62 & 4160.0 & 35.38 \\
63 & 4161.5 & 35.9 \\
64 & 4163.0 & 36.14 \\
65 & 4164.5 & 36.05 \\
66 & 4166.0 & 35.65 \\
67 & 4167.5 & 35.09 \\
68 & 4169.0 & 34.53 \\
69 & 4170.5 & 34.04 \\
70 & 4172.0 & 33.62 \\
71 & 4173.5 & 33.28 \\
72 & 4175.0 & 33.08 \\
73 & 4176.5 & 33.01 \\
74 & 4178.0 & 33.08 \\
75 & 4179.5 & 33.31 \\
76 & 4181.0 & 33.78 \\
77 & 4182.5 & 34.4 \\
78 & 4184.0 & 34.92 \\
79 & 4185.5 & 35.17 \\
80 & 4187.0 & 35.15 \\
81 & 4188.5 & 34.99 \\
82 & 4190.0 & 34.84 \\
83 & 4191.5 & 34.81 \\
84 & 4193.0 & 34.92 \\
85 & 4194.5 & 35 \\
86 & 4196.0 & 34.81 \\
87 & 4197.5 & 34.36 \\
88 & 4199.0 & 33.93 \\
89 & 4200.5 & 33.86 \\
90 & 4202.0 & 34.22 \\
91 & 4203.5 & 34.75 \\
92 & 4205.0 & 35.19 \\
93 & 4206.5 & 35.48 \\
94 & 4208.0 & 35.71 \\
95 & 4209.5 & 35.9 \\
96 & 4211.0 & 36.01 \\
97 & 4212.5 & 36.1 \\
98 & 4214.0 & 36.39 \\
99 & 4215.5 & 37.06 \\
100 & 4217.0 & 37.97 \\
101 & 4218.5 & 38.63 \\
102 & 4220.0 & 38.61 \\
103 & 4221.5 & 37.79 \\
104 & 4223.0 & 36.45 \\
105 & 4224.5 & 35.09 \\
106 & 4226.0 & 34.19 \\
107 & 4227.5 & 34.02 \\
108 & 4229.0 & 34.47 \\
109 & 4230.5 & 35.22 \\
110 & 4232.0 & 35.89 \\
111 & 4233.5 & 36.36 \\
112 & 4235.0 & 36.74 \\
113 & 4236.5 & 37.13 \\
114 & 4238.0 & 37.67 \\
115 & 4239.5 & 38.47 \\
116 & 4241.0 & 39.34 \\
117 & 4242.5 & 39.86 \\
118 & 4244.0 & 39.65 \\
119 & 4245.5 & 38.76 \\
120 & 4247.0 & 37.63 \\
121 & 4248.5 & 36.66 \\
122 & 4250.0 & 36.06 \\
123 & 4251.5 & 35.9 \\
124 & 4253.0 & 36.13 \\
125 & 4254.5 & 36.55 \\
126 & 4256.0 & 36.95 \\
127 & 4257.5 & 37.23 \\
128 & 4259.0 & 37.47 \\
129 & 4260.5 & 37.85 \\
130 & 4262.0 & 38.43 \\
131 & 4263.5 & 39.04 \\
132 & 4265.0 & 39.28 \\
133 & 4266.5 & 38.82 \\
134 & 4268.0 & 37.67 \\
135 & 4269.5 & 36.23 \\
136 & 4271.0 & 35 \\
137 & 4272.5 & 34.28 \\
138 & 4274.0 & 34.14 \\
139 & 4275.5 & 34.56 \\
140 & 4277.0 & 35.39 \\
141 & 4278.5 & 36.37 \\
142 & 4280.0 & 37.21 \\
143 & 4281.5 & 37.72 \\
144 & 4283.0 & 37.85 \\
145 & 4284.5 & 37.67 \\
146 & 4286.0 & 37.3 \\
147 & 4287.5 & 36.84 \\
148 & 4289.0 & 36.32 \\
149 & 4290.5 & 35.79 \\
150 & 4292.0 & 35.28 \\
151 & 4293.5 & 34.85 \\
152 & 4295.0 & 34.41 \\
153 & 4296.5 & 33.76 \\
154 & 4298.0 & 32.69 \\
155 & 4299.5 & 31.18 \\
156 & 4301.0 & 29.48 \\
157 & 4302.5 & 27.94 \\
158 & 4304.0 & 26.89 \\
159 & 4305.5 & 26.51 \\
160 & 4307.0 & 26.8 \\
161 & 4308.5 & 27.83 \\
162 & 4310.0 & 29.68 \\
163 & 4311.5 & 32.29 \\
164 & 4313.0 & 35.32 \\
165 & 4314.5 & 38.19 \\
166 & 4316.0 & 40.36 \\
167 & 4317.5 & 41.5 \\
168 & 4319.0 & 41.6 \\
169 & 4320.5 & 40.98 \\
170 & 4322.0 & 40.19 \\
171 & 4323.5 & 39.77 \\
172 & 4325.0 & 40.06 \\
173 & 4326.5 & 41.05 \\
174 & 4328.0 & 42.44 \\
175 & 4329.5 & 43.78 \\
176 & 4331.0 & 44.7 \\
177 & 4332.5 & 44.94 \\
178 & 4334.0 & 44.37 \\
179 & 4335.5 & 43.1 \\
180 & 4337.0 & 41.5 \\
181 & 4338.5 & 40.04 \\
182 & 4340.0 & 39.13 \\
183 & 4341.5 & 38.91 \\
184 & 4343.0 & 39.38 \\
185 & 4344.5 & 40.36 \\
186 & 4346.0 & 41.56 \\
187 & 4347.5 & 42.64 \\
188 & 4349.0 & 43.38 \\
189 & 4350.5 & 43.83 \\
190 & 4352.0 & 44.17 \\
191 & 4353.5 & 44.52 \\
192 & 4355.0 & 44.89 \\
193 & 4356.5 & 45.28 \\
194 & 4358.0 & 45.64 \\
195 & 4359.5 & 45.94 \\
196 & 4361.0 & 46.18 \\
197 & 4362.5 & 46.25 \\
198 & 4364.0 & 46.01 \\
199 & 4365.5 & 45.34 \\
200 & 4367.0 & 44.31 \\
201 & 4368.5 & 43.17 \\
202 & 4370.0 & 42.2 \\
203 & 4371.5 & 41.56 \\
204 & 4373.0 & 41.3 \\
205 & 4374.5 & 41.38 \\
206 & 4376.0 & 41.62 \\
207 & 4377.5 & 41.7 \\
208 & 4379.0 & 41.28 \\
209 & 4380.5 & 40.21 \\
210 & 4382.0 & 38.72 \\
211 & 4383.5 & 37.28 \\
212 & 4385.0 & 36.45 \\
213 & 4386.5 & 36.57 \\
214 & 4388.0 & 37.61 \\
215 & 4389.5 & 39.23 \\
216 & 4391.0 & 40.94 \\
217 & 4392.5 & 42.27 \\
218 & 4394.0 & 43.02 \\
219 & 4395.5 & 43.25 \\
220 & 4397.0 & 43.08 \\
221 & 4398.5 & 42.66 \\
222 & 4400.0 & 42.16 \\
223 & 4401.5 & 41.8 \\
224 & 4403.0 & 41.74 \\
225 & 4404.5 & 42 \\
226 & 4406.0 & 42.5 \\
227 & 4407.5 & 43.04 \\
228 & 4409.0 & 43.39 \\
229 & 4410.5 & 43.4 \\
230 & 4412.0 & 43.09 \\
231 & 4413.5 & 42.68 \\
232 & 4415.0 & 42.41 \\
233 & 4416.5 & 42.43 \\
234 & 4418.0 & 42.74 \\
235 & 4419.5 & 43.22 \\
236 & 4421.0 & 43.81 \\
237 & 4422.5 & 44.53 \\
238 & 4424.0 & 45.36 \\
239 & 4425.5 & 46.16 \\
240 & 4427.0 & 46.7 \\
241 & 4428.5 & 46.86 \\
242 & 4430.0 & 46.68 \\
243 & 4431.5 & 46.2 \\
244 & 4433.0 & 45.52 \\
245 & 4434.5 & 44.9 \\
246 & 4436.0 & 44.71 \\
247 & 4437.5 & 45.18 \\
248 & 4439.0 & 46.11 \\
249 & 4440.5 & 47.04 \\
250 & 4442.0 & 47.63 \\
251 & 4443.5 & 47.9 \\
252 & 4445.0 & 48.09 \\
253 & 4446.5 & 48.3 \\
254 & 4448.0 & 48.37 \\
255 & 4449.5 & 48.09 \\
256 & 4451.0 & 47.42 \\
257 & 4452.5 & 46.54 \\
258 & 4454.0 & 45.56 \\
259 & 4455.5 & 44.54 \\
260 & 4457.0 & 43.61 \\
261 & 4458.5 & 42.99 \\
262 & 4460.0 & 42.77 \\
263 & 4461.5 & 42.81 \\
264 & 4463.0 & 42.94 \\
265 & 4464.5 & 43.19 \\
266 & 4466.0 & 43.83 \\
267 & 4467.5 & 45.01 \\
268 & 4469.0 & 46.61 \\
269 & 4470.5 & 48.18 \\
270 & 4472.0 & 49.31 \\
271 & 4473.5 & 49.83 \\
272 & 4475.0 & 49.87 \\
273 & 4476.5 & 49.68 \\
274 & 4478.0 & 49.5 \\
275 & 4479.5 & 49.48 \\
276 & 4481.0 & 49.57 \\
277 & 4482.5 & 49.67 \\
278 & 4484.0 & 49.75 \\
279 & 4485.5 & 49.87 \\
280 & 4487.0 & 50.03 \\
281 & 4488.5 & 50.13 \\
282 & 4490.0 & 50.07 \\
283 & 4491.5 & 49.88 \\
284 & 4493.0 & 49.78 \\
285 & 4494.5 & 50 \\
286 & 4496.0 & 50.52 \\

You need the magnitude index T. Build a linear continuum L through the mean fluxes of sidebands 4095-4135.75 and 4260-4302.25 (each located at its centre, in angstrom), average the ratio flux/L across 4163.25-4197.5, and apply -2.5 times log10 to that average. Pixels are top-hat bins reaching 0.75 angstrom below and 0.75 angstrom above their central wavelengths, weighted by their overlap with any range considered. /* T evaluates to 0.02 mag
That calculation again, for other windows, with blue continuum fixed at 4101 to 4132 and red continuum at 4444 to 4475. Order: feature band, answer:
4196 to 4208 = 0.091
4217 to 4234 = 0.066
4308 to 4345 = 0.053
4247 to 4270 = 0.060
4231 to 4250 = 0.033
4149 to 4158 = 0.085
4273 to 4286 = 0.108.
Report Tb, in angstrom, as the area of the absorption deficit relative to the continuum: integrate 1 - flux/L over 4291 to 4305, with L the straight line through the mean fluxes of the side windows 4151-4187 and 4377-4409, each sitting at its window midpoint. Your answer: 2.3 angstrom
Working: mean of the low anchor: 34.3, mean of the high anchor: 40.9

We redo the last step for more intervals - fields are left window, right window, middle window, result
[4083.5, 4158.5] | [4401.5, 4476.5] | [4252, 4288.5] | 2.4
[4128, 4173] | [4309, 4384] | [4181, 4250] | 0.7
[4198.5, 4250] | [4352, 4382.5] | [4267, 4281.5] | 1.2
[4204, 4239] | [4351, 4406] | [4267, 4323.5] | 6.1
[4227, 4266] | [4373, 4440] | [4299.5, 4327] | 3.4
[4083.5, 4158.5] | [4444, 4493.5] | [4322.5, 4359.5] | 0.1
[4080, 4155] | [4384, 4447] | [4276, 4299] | 2.2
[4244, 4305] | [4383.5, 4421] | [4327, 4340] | -1.5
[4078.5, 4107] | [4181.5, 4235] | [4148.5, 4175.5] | 0.7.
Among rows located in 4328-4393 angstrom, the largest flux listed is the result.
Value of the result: 46.25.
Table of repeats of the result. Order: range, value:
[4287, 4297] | 36.84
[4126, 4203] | 36.14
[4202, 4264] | 39.86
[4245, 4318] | 41.5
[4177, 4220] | 38.63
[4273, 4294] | 37.85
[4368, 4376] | 43.17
